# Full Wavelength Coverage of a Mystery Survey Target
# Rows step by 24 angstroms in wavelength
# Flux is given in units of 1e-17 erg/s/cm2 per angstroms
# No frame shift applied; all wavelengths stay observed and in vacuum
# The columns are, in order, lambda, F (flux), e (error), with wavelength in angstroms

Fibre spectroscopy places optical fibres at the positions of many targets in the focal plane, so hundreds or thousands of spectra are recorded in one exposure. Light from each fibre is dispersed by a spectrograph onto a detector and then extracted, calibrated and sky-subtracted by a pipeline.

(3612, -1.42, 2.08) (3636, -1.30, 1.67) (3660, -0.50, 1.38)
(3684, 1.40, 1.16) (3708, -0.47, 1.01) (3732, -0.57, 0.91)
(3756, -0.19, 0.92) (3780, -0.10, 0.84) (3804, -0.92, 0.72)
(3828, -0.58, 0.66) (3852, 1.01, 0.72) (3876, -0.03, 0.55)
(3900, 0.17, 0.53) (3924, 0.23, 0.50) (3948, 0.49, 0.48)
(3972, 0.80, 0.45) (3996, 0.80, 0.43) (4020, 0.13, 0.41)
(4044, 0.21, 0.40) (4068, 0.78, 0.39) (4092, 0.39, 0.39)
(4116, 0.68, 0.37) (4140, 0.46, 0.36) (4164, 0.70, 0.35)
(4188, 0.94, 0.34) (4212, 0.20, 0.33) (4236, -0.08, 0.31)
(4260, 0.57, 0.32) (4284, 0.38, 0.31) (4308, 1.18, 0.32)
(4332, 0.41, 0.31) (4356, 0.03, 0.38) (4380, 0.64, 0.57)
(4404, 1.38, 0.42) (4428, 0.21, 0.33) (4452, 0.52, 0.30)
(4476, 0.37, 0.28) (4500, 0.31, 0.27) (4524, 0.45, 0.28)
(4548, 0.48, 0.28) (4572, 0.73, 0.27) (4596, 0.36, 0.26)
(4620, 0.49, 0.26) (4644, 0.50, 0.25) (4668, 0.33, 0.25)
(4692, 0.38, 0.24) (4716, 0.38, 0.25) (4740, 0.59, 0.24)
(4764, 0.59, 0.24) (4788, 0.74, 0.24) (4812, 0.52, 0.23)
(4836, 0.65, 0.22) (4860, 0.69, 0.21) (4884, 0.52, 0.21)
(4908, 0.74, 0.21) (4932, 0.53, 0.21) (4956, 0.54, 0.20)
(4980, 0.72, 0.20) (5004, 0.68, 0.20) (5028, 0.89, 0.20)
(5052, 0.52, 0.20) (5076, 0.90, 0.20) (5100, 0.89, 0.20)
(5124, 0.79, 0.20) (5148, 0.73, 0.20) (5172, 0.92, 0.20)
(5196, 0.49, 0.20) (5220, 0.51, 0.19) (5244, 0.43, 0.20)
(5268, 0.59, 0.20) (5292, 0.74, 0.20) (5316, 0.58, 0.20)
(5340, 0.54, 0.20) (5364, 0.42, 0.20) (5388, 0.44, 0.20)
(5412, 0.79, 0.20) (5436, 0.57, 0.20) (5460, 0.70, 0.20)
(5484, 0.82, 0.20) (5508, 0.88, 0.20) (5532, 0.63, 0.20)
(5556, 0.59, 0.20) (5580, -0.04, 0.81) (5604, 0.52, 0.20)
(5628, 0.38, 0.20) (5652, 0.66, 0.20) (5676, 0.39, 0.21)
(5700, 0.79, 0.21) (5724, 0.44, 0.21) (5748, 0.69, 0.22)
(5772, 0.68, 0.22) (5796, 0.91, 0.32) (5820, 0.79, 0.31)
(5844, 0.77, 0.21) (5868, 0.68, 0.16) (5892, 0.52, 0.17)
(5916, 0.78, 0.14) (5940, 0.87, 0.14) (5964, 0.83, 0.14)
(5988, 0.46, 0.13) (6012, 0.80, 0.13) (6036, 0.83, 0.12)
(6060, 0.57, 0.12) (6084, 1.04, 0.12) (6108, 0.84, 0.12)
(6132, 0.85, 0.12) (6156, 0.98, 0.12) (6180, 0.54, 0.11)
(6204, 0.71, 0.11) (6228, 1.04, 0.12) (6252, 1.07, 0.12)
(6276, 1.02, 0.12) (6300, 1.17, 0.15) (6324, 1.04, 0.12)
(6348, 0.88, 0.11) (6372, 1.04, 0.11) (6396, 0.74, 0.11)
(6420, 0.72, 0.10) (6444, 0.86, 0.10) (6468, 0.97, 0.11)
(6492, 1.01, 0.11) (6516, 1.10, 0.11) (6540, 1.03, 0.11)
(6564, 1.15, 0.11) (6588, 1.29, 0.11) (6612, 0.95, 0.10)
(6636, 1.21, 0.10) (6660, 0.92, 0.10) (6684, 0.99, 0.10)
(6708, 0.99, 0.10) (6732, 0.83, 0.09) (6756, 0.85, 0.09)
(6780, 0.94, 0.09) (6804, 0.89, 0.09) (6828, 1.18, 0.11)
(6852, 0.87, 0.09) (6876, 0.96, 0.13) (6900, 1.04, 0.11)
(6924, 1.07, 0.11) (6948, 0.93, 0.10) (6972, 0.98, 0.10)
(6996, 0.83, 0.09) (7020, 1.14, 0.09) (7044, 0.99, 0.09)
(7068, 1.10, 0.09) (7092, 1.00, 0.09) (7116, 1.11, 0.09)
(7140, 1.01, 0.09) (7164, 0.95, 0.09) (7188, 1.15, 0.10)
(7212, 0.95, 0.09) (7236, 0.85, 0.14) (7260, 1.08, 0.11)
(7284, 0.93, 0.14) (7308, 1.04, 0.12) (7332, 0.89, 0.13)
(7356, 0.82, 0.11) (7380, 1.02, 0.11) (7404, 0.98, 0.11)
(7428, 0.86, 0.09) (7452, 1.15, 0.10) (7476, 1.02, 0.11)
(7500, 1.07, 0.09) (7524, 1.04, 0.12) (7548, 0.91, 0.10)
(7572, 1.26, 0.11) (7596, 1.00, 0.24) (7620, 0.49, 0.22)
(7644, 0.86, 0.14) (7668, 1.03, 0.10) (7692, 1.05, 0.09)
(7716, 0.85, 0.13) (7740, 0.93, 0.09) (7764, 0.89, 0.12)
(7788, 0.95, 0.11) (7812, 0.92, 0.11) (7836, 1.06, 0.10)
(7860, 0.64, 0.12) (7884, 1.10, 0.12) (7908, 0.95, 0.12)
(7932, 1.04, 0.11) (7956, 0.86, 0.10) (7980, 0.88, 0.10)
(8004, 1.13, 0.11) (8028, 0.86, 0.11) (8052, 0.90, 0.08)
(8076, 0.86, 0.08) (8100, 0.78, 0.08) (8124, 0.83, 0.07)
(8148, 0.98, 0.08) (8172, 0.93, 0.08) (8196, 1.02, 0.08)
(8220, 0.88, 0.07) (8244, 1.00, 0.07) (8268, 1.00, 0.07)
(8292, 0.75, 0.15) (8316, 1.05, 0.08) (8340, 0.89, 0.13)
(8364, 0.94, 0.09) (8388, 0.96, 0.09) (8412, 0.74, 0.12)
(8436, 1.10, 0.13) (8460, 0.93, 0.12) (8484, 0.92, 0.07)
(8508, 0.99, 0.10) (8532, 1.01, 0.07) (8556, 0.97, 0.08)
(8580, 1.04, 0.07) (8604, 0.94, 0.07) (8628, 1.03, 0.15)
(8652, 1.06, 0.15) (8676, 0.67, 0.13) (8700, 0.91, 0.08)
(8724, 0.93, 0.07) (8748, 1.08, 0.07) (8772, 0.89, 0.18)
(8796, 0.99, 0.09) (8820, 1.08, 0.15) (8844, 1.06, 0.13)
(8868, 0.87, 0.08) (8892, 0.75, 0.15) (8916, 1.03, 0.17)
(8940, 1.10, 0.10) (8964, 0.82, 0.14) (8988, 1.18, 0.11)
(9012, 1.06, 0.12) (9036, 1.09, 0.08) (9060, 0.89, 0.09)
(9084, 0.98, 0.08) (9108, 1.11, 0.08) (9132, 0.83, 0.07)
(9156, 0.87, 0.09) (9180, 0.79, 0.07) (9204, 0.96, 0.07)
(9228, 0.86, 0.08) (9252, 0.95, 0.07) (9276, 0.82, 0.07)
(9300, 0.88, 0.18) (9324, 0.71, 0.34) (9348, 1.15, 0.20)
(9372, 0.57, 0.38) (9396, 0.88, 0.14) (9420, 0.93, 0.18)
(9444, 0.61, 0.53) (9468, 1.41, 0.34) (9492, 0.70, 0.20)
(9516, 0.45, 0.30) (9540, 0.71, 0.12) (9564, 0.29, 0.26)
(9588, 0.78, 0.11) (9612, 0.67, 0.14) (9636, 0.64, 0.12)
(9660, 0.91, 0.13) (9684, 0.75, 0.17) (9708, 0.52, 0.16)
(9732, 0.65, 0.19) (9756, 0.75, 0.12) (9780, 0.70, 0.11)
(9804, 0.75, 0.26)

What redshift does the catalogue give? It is 0.56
